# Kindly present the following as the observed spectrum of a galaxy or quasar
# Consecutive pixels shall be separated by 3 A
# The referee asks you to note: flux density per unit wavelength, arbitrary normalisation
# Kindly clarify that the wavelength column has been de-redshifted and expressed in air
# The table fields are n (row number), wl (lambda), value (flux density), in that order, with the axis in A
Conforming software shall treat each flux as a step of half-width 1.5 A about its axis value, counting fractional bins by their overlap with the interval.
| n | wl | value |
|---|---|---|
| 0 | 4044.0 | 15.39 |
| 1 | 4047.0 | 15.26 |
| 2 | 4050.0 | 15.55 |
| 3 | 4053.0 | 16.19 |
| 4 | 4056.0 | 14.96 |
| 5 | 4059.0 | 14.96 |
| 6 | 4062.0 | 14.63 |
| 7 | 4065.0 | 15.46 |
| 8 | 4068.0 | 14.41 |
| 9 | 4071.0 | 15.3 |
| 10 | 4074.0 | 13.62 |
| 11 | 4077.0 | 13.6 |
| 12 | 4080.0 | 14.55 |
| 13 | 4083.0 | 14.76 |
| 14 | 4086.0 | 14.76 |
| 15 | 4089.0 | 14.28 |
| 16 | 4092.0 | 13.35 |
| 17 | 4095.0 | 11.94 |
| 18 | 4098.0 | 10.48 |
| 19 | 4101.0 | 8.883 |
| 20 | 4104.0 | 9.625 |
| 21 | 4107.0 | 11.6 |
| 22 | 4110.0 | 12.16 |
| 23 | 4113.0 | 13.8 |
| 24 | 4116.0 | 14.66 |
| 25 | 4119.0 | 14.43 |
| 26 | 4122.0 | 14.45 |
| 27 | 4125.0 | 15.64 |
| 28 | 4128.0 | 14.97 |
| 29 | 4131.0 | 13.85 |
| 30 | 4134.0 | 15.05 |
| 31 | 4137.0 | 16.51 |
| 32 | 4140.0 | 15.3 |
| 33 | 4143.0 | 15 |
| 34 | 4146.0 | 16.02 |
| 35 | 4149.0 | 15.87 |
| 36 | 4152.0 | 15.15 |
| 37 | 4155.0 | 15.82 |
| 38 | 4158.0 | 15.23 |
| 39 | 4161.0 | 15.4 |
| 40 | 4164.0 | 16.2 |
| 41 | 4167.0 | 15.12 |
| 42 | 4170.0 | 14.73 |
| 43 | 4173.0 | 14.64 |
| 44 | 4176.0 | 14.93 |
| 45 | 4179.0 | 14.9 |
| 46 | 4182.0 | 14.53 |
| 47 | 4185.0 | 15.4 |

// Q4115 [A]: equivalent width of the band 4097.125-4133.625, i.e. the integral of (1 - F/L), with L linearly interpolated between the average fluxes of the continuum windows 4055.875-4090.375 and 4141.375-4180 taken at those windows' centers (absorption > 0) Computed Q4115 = 4.80 A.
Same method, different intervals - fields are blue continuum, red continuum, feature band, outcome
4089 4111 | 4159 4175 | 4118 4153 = -4.76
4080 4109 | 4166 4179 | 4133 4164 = -3.33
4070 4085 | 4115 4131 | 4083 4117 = 5.02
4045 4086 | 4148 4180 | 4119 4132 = 0.33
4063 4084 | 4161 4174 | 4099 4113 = 3.66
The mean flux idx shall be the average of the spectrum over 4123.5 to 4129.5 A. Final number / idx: 15.3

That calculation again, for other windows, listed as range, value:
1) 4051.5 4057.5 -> 15.6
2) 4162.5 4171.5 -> 15.3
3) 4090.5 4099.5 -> 11.9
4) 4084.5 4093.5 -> 14.1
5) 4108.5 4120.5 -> 13.8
